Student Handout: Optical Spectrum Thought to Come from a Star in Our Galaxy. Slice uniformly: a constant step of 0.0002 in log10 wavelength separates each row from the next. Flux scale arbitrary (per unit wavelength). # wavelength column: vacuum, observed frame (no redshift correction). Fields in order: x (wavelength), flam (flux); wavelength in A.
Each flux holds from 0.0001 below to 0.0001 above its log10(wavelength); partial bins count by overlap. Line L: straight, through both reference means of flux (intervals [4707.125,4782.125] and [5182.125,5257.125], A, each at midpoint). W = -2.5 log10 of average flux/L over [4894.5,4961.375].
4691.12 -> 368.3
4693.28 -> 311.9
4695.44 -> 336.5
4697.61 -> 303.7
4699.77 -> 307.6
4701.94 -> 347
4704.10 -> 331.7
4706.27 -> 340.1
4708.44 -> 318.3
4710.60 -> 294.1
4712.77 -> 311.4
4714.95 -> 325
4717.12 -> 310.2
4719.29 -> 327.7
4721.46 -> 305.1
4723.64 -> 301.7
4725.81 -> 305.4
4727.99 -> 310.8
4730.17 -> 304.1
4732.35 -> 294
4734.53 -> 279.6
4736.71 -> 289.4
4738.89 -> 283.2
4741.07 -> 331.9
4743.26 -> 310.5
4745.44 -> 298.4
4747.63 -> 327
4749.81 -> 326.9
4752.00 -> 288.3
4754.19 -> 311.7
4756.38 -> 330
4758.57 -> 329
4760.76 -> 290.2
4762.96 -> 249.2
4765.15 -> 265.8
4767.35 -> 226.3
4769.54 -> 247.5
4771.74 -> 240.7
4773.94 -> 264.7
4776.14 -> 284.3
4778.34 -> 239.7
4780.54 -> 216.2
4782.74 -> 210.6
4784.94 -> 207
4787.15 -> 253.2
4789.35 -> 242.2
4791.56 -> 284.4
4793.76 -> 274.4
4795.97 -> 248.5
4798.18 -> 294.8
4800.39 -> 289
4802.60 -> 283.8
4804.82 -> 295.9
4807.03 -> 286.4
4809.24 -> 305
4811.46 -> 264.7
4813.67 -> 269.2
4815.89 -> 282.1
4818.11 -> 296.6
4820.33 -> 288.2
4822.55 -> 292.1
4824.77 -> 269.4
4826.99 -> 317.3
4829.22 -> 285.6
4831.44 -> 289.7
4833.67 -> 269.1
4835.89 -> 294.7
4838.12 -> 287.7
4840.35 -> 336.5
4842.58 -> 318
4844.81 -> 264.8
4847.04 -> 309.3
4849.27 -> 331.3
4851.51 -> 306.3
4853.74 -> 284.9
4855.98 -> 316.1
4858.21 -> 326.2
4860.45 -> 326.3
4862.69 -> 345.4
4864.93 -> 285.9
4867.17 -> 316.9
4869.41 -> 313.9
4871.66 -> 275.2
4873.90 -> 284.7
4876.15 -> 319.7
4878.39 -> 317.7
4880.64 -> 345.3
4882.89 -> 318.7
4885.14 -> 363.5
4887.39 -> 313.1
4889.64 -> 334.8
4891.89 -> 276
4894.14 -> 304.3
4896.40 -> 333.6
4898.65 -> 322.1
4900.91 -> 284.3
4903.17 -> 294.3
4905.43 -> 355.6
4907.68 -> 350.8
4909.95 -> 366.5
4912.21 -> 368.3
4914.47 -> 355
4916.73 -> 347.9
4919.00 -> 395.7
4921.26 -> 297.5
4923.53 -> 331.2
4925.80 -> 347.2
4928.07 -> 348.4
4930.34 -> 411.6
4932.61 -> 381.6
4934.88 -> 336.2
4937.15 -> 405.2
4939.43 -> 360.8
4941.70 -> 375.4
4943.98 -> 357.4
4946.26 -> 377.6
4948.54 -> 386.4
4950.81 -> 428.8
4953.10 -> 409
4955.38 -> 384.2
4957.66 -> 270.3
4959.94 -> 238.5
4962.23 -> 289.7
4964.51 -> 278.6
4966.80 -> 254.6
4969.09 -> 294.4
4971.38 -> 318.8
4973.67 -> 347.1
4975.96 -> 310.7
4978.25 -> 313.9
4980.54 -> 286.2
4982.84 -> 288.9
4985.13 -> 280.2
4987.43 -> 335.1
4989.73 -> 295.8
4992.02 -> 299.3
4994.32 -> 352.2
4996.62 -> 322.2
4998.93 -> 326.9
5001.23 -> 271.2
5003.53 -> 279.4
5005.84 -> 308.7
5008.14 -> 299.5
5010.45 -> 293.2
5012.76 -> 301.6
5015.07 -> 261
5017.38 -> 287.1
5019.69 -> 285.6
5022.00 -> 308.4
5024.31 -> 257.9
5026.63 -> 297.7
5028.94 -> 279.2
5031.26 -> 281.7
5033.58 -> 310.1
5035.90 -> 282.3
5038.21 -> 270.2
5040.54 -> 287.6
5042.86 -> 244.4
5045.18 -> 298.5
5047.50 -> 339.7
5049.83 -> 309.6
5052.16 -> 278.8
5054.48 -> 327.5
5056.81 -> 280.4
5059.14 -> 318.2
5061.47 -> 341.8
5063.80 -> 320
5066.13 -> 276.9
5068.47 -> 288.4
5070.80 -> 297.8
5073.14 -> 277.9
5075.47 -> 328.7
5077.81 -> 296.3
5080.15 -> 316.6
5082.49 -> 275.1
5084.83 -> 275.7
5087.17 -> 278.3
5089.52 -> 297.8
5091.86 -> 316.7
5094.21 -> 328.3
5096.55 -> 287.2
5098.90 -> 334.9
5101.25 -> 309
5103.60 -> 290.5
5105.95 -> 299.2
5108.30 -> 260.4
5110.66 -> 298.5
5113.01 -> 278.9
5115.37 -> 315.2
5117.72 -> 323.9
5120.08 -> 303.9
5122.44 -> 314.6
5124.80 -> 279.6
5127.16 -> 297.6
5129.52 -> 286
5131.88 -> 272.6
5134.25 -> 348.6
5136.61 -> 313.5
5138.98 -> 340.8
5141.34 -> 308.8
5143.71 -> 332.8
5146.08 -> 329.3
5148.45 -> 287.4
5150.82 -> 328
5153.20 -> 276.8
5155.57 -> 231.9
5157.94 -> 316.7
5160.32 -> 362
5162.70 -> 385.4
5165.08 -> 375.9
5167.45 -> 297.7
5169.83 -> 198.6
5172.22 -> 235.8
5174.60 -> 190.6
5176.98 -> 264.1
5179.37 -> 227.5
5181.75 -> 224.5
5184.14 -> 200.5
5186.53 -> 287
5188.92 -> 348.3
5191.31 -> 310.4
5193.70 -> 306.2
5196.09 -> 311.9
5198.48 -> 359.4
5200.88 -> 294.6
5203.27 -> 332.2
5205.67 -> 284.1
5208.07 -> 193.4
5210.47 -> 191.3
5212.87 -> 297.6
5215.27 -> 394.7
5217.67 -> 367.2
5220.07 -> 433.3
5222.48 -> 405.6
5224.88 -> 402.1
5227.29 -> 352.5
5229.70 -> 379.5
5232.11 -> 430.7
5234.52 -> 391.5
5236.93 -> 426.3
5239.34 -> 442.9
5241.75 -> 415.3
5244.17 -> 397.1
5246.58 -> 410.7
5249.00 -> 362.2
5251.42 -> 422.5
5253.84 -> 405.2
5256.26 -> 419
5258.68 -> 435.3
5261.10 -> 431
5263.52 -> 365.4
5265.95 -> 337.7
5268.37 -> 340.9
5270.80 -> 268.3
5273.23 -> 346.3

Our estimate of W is -0.12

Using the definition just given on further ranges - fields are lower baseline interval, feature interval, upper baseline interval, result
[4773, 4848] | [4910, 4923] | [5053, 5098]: -0.226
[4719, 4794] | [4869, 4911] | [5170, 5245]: -0.092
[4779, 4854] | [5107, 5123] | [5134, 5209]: -0.027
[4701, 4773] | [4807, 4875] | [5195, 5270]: 0.061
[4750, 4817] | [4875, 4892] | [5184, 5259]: -0.128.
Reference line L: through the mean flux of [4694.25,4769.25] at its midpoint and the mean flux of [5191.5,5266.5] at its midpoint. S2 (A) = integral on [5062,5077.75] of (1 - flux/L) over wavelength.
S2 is 2.2 A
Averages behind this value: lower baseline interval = 306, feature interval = 300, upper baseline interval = 367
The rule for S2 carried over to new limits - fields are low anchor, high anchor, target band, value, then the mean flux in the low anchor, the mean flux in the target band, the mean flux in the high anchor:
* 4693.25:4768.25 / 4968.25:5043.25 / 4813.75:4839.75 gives 1.24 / 306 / 289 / 297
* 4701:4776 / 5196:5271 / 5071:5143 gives 9.98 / 300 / 302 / 368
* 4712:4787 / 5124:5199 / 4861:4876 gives -0.90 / 286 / 305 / 294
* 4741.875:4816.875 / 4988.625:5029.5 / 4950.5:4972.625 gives -1.58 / 275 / 312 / 296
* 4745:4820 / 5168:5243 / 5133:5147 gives -0.73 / 274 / 329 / 319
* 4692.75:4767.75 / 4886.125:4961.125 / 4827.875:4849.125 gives 2.10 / 307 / 297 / 347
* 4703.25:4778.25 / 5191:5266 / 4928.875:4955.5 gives -4.71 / 298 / 384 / 367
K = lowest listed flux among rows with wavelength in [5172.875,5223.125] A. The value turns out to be 190.6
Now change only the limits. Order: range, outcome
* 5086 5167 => 231.9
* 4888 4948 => 276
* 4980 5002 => 271.2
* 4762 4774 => 226.3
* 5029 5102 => 244.4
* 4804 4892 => 264.7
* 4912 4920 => 347.9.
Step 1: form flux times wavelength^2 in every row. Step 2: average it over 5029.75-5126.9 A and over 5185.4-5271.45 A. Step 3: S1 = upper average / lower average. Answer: 1.28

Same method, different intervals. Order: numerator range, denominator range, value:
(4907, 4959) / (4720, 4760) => 1.29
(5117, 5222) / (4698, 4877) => 1.19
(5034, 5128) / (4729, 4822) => 1.21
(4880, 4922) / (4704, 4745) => 1.16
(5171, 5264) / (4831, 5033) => 1.20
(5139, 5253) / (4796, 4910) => 1.23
